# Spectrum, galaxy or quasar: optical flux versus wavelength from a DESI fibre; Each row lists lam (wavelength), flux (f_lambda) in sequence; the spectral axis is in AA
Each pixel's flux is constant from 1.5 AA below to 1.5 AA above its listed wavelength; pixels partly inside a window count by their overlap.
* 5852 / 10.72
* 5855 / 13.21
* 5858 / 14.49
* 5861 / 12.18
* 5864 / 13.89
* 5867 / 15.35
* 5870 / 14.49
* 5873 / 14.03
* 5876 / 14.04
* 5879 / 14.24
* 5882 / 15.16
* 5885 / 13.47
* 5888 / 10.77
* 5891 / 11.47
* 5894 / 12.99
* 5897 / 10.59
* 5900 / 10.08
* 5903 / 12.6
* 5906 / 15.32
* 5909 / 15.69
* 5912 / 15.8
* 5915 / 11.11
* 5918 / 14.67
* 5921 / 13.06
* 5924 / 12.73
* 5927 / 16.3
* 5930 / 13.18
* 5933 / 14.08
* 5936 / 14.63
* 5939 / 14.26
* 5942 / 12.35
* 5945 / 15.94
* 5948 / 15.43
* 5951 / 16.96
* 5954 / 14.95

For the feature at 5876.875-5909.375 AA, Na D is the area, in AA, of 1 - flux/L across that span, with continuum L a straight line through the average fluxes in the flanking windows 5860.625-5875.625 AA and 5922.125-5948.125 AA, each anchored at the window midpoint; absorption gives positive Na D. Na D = 3.0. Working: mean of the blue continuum 14.1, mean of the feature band 12.9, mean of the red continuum 14.2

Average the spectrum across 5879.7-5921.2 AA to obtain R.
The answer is 13.1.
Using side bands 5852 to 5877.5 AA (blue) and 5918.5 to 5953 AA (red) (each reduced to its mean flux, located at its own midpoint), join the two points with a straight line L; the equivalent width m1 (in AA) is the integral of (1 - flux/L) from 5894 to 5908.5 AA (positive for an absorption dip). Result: 1.69 AA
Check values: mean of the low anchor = 13.8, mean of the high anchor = 14.5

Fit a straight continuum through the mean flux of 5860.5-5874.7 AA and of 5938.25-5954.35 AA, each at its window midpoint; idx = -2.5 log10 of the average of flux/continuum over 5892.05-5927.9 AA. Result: 0.10 mag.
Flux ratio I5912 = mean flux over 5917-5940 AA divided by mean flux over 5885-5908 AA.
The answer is 1.2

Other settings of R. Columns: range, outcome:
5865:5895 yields 13.6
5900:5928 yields 13.9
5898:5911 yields 13.4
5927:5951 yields 14.6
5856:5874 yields 14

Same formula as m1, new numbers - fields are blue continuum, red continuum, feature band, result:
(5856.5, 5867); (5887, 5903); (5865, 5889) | -2.55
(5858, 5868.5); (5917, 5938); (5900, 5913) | -0.22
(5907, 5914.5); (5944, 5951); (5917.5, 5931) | 1.26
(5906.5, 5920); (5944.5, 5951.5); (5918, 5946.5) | 2.17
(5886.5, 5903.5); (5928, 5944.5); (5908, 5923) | -1.63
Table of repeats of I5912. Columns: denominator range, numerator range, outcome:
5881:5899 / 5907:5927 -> 1.15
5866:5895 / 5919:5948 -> 1.04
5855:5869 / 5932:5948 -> 1.03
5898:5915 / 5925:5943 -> 1.04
